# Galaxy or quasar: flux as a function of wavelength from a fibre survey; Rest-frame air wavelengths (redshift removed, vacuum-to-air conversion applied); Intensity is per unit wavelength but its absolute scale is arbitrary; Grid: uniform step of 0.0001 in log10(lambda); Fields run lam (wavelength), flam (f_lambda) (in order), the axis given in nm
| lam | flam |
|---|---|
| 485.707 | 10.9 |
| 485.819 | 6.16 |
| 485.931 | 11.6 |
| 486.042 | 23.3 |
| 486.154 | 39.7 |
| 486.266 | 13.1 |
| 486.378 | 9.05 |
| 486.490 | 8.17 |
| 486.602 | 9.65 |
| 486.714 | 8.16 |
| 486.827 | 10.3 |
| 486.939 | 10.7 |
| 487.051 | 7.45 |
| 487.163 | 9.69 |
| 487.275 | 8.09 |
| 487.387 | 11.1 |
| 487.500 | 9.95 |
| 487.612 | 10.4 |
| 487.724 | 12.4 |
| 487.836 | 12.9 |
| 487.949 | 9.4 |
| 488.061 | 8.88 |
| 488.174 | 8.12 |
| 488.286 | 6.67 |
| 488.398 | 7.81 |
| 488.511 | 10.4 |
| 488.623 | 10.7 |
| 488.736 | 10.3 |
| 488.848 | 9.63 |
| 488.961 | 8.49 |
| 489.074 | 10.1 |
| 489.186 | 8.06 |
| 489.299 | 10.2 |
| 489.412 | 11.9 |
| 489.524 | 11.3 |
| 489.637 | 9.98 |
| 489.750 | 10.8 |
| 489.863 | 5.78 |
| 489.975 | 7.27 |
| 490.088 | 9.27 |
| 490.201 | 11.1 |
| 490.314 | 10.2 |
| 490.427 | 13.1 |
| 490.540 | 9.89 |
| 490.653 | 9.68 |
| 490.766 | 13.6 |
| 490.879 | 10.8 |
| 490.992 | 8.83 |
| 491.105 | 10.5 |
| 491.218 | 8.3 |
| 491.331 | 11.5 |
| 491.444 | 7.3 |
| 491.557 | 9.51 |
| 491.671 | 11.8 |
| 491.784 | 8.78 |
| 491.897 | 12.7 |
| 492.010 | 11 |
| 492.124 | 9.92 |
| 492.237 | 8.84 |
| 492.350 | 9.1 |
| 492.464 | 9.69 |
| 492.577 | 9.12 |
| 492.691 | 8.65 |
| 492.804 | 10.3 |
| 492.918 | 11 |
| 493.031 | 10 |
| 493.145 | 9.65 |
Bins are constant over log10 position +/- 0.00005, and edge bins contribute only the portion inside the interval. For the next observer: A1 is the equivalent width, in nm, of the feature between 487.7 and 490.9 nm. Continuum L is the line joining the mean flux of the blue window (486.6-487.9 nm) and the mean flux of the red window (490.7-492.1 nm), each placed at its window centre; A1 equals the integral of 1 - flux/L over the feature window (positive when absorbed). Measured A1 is 0.09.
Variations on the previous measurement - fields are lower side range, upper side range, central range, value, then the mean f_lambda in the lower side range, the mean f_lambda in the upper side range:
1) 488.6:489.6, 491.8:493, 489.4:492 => -0.03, 10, 9.99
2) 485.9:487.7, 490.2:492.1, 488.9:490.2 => 0.21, 12.5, 10.5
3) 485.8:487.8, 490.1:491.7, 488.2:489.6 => 0.21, 12.3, 10.4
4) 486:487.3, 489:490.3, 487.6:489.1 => 0.19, 13.1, 9.62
